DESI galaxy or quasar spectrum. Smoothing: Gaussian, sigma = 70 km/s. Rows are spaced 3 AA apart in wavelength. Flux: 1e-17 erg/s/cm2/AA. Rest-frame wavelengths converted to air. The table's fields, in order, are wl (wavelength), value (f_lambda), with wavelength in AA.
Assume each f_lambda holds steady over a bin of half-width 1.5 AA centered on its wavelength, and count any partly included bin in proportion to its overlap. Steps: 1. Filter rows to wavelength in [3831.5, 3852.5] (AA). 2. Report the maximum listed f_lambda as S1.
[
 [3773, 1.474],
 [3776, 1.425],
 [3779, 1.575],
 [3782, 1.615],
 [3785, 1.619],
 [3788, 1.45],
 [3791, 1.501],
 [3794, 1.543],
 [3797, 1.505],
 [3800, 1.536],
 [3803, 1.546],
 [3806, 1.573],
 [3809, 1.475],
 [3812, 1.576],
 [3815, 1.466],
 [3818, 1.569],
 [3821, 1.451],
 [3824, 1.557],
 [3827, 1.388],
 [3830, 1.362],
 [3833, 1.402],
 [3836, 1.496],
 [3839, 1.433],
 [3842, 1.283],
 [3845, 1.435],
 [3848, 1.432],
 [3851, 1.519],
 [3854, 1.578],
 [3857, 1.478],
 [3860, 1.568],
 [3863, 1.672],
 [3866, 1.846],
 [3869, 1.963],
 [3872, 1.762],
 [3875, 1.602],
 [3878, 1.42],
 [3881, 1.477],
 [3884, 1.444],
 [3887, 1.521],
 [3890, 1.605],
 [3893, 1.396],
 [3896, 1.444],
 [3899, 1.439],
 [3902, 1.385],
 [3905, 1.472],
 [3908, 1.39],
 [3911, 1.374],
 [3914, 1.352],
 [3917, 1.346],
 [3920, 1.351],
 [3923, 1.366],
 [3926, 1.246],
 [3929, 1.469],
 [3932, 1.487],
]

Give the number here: 1.519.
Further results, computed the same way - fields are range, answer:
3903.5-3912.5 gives 1.472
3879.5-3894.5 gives 1.605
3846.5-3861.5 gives 1.578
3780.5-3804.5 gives 1.619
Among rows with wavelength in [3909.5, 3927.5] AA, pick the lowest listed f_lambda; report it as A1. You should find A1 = 1.246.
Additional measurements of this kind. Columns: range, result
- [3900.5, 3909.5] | 1.385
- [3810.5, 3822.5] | 1.451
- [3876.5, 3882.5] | 1.42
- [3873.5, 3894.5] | 1.396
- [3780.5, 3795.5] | 1.45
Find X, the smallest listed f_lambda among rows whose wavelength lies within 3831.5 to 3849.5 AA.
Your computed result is 1.283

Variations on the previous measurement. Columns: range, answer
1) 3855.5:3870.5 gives 1.478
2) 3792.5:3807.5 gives 1.505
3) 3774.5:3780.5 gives 1.425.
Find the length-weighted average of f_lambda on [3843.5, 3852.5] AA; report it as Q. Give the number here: 1.46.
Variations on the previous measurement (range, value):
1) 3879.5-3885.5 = 1.46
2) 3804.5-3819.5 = 1.53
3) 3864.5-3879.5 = 1.72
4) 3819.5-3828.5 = 1.47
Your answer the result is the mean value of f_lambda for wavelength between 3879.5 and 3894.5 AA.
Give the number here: 1.49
